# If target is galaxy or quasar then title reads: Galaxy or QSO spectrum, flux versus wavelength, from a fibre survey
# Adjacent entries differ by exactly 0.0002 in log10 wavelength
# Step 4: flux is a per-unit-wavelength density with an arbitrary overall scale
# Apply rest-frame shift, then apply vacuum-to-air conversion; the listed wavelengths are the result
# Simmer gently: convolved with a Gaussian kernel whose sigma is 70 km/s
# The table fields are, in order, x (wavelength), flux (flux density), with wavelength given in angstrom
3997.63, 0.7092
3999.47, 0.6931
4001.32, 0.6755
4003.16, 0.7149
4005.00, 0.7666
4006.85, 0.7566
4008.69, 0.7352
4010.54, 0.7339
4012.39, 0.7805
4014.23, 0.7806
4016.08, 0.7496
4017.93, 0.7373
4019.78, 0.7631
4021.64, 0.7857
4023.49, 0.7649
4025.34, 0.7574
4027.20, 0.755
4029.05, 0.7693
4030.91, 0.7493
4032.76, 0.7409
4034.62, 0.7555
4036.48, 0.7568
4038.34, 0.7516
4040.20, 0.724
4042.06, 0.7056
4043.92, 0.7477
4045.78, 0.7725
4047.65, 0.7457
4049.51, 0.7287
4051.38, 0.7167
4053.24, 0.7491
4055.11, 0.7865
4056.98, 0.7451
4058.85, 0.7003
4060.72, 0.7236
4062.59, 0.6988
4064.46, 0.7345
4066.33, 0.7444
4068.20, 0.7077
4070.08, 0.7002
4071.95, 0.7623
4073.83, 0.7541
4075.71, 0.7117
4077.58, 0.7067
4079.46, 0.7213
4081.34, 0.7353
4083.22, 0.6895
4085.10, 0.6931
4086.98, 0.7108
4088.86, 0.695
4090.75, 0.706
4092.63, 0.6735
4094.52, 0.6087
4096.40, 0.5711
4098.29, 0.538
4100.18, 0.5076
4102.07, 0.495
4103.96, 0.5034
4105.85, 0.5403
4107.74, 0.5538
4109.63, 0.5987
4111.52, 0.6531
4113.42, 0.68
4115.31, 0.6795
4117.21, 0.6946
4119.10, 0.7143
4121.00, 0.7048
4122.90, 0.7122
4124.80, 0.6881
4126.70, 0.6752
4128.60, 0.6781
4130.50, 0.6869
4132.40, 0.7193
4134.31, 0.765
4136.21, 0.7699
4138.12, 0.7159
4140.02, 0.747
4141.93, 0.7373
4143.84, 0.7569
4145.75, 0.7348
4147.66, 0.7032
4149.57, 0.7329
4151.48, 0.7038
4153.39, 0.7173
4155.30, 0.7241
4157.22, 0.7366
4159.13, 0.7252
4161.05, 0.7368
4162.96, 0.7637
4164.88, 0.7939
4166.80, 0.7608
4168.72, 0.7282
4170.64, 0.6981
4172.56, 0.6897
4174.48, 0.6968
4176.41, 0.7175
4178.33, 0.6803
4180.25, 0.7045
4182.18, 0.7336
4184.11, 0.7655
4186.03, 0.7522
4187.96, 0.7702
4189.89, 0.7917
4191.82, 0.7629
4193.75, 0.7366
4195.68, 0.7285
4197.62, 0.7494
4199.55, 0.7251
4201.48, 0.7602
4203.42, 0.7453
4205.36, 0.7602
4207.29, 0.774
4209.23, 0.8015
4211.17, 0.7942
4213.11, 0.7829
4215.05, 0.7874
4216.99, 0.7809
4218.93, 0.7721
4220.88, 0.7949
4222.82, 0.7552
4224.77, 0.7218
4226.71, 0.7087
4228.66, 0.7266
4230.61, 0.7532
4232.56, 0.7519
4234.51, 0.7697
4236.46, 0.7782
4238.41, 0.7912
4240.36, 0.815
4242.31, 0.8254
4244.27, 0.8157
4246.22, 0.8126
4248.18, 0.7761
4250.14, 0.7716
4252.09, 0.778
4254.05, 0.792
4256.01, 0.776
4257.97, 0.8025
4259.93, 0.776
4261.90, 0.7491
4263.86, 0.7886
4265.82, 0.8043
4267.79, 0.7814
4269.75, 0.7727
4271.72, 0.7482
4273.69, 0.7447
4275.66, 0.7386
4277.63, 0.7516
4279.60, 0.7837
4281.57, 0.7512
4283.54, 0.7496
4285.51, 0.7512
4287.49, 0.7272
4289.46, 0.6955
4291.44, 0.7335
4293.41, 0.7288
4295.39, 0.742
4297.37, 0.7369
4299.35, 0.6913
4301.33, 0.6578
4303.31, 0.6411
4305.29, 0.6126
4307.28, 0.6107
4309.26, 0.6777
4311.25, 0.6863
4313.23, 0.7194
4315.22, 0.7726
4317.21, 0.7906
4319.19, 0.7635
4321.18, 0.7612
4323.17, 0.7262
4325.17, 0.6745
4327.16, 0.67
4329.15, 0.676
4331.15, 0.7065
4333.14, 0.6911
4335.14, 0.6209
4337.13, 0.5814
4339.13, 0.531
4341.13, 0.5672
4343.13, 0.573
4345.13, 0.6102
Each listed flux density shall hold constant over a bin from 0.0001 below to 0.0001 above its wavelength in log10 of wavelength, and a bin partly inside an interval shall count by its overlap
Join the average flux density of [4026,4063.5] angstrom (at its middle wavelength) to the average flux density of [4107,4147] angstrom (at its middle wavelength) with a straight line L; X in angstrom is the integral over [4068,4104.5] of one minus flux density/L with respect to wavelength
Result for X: 3.1 angstrom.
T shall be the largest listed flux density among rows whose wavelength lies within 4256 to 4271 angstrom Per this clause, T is 0.8043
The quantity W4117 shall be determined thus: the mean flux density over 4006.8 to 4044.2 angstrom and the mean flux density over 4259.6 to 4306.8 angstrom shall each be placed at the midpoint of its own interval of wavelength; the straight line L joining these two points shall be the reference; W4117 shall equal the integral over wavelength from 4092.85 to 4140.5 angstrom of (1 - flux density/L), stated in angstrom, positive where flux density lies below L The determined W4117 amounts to 6.3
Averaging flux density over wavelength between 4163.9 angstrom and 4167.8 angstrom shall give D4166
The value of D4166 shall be 0.776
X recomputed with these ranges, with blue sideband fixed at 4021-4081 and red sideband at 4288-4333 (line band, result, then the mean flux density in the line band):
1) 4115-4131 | 0.79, 0.693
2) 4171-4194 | -0.36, 0.733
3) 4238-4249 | -1.46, 0.807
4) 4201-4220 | -1.56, 0.776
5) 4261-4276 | -1.22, 0.767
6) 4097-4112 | 3.81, 0.546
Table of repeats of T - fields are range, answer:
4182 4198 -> 0.7917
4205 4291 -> 0.8254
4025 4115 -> 0.7865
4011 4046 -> 0.7857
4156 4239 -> 0.8015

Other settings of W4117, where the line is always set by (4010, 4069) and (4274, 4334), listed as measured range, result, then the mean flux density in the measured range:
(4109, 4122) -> 1.1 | 0.677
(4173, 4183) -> 0.3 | 0.705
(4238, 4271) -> -3.2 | 0.79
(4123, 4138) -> 0.5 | 0.712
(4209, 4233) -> -1.3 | 0.763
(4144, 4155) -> 0.2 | 0.722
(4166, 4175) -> 0.2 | 0.715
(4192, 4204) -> -0.3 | 0.742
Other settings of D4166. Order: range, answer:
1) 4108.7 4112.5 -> 0.626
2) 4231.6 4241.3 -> 0.781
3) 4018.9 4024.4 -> 0.77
